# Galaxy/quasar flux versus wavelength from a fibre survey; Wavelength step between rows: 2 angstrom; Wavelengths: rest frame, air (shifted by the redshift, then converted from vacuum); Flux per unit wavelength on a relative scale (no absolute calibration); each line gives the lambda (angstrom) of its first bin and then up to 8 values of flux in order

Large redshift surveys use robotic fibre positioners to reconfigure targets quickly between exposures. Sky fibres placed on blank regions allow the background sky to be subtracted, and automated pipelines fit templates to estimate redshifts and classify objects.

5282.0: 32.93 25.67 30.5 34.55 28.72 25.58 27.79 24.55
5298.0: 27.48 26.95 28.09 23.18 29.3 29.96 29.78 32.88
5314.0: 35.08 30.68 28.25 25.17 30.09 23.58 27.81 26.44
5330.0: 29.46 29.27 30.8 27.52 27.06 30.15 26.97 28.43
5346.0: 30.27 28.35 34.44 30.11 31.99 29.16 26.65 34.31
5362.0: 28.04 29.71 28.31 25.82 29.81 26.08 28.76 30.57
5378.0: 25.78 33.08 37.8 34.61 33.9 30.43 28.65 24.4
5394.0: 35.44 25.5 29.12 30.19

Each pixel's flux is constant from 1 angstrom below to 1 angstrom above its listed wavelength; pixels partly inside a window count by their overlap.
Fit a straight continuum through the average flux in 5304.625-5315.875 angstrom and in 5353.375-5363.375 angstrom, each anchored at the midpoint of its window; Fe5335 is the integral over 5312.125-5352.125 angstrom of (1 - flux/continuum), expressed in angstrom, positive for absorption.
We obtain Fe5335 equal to 2.0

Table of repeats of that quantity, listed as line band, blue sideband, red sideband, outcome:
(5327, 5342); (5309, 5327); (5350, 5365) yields 0.6 angstrom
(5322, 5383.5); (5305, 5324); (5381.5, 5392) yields 3.4 angstrom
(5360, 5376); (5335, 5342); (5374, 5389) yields 1.1 angstrom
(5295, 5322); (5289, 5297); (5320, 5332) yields -1.6 angstrom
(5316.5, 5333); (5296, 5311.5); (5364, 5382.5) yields 0.4 angstrom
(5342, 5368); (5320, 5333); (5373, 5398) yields -0.6 angstrom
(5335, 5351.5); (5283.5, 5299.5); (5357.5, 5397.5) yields 0.0 angstrom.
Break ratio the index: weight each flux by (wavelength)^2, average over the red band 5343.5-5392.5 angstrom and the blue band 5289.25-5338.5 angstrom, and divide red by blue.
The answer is 1.09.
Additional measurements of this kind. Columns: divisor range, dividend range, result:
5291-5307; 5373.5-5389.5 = 1.23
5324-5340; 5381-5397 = 1.14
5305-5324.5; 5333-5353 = 1.00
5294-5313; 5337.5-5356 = 1.08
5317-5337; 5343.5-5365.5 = 1.09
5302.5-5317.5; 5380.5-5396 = 1.09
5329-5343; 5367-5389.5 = 1.08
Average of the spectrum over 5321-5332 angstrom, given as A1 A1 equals 27.6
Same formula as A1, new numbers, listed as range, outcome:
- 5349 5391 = 30.4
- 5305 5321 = 30.1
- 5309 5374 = 29.1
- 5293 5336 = 28.4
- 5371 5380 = 28.4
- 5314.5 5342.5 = 28.2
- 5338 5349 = 28.7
